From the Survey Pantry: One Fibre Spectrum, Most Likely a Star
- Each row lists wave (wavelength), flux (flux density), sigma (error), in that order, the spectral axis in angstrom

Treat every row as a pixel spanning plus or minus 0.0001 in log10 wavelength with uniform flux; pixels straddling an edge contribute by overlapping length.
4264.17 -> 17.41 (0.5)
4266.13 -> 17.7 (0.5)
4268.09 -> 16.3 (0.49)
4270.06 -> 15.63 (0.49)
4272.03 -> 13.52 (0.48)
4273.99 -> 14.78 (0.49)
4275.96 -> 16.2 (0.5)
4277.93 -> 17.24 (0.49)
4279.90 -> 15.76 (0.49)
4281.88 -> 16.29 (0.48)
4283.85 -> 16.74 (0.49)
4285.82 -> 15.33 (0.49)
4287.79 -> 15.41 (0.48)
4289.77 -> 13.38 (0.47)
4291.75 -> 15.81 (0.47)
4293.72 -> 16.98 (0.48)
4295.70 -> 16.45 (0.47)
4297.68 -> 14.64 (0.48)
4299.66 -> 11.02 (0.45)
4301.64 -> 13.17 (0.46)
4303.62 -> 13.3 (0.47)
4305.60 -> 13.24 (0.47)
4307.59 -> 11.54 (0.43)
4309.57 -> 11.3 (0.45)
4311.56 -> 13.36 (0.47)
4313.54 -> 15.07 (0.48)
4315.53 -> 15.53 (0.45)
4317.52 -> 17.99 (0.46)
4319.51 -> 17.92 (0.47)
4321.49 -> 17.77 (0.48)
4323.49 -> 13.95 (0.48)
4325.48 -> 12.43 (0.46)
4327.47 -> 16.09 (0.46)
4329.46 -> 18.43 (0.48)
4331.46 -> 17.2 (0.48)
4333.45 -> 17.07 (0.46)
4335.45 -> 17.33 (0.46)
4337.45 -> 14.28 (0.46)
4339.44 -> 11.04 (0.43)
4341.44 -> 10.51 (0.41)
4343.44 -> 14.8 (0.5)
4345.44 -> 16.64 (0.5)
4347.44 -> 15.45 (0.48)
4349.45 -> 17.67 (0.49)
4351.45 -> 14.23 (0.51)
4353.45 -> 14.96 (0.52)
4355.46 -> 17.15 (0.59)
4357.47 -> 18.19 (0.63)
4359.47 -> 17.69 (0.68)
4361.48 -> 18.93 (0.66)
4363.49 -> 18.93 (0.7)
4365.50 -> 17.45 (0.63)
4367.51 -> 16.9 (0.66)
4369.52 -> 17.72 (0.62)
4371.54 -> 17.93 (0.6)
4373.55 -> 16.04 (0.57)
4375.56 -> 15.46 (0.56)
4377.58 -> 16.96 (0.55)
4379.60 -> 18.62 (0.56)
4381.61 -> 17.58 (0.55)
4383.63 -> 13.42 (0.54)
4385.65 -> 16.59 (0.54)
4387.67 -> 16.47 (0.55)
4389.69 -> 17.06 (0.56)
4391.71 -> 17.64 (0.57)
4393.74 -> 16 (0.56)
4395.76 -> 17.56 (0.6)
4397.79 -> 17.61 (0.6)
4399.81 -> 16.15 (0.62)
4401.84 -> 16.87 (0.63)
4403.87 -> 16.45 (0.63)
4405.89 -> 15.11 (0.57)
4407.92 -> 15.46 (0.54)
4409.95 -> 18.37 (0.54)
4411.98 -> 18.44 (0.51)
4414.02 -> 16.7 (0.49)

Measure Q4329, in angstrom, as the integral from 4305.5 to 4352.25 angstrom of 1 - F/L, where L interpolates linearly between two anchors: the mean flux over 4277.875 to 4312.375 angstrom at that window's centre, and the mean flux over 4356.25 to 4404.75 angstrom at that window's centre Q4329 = 1.2 angstrom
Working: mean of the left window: 14.4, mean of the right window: 17.1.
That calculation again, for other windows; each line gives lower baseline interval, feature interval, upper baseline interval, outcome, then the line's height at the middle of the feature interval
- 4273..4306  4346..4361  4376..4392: -0.4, 16.2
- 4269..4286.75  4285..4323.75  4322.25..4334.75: 2.8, 15.8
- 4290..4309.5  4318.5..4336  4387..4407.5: -2.1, 14.7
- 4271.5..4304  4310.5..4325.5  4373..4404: -0.1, 15.6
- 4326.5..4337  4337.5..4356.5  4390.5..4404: 2.6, 17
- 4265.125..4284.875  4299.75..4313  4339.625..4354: 2.4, 15.4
